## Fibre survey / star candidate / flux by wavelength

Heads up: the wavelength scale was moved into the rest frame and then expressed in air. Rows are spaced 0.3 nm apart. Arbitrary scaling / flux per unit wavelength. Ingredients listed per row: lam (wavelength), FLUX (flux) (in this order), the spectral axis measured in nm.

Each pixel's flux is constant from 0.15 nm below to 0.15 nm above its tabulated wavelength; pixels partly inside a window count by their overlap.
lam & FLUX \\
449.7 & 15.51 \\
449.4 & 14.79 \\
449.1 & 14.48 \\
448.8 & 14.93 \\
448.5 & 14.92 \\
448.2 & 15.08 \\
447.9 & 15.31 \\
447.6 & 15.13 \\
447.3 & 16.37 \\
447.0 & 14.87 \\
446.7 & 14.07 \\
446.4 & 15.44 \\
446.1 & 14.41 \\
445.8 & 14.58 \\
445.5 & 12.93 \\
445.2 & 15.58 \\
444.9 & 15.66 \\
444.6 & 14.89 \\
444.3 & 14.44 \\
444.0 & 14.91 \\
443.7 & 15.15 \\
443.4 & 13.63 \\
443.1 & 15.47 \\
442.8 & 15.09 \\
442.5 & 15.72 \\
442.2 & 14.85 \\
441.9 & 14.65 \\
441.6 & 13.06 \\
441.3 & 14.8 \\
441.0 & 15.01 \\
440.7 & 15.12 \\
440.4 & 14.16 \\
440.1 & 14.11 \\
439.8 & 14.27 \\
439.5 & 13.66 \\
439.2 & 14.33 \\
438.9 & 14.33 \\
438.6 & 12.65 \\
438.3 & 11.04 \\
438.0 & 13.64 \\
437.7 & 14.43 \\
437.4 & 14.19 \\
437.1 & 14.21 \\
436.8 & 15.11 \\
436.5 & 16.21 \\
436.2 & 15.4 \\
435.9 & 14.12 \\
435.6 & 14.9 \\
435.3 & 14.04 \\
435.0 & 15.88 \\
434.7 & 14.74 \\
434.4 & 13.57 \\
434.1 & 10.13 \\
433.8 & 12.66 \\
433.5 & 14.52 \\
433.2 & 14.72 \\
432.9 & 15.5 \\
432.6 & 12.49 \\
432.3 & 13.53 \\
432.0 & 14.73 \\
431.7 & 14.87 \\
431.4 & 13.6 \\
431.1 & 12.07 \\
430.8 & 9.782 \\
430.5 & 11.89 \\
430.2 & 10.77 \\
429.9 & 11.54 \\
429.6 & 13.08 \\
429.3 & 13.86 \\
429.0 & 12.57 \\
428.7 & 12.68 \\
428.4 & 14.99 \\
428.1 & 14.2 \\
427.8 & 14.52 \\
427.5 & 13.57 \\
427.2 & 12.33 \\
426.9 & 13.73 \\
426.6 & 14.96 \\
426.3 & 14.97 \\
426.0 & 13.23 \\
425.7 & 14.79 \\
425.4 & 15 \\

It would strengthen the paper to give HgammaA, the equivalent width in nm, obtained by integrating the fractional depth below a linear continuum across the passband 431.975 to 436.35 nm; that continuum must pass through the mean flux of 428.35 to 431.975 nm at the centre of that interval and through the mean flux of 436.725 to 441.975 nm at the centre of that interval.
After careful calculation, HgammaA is -0.26 nm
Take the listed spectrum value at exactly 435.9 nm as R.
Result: 14.12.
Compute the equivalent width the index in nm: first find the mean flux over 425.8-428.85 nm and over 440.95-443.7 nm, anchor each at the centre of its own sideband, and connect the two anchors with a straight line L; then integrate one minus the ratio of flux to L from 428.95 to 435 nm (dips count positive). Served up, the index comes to 0.46 nm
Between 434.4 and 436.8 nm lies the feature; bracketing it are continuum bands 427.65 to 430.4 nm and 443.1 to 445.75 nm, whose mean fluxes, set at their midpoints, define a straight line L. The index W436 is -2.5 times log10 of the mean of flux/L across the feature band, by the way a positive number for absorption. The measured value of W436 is -0.088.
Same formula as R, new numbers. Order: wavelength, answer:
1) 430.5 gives 11.89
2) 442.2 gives 14.85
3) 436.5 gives 16.21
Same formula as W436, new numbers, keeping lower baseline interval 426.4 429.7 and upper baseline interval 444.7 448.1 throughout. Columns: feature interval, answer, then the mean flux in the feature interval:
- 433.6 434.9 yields 0.094 mag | 13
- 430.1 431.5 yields 0.198 mag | 11.6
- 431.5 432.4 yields -0.031 mag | 14.4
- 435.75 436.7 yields -0.072 mag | 15.2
